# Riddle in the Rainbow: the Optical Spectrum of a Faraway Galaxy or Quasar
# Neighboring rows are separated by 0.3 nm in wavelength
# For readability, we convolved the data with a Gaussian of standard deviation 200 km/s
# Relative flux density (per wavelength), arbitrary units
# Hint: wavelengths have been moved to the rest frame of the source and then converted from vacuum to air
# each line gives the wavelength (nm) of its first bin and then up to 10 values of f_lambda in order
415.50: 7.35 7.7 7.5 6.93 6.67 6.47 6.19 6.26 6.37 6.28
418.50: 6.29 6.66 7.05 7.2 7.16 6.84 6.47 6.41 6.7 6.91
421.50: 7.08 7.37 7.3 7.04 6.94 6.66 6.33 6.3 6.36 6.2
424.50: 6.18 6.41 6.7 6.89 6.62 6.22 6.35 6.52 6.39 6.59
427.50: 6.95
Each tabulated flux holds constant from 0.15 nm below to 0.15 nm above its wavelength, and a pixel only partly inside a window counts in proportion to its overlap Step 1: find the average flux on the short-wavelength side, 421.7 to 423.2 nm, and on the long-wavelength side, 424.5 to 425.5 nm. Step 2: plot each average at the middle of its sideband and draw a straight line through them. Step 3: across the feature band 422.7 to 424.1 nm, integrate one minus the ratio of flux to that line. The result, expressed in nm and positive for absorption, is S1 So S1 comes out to 0.08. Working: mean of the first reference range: 7.03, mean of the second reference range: 6.58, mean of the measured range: 6.46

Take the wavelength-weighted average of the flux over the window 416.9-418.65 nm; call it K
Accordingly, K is 6.31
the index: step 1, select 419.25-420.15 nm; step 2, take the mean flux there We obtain 7.07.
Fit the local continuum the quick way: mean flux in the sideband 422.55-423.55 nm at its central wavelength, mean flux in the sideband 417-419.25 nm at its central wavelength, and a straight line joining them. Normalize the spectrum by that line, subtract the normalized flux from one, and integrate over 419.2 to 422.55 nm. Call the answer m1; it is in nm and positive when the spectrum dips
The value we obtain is -0.214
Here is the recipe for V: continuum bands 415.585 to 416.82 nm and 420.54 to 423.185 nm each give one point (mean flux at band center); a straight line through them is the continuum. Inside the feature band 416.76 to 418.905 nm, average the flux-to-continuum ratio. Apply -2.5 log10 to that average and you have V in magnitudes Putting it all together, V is 0.12 mag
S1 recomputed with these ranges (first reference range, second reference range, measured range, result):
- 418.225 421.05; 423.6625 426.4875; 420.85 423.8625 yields -0.12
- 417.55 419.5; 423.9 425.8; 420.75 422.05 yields -0.10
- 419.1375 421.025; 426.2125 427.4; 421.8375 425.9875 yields 0.01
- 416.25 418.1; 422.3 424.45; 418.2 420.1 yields -0.10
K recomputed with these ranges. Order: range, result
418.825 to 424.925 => 6.75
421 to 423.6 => 6.91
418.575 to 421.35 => 6.81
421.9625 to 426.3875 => 6.57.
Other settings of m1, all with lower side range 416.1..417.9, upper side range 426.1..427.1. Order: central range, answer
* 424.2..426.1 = -0.01 nm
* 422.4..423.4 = -0.04 nm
